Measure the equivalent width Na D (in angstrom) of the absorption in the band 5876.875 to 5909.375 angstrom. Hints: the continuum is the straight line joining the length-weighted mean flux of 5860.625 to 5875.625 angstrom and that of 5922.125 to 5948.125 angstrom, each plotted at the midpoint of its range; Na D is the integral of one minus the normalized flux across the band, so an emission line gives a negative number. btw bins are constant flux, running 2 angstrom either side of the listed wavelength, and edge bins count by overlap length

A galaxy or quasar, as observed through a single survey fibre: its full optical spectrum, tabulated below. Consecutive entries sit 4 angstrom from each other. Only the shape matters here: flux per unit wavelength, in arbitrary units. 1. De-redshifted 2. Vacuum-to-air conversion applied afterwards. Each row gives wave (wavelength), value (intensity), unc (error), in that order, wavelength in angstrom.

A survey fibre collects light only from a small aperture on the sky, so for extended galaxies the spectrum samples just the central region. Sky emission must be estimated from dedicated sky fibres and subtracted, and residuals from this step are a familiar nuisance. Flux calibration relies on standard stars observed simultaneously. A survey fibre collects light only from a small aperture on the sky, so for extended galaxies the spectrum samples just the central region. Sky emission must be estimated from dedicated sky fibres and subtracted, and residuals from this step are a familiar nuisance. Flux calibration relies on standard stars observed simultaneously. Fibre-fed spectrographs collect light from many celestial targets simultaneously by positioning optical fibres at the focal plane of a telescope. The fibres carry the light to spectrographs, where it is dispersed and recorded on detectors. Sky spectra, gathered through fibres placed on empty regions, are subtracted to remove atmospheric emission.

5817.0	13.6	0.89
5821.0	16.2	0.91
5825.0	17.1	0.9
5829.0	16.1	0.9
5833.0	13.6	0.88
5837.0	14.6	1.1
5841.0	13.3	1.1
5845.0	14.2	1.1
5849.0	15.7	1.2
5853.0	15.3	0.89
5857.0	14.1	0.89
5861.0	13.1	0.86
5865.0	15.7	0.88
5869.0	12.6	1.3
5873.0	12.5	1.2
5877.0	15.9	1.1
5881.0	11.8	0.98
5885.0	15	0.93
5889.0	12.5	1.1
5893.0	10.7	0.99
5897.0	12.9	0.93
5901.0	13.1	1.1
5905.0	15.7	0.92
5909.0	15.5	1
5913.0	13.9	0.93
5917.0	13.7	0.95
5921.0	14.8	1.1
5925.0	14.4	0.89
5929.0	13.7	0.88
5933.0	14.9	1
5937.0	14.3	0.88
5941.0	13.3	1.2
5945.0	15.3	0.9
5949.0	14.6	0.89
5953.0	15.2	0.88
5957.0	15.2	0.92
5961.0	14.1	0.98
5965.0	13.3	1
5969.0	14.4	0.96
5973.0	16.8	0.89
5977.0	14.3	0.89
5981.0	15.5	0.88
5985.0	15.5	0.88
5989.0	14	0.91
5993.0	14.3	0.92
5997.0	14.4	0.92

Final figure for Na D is 1.0 angstrom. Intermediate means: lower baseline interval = 13.6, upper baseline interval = 14.3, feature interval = 13.5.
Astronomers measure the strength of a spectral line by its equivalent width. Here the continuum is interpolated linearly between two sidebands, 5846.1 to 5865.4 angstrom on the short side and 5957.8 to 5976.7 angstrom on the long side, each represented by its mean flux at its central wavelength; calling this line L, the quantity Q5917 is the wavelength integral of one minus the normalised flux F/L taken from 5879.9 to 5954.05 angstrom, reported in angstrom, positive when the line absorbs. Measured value 3.5 angstrom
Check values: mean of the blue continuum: 14.7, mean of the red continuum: 14.7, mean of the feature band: 14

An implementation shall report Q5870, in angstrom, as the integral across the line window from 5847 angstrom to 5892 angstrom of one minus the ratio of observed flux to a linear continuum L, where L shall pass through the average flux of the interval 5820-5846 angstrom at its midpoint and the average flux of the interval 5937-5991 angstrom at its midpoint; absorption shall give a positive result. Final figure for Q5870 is 2.95 angstrom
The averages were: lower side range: 15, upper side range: 14.7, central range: 13.9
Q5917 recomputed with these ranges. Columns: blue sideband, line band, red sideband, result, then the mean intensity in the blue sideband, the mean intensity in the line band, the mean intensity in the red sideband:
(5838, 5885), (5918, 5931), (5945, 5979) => 0.23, 14.1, 14.3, 14.8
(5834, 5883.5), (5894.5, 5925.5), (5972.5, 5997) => 0.48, 14.1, 14.2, 14.9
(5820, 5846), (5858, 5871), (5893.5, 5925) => 0.71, 15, 13.8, 14.1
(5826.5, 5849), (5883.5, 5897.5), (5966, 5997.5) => 1.89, 14.5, 12.7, 14.9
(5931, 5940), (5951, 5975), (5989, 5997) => -0.80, 14.5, 14.8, 14.2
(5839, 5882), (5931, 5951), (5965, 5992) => 0.23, 14.1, 14.5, 14.9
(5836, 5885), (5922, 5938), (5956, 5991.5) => 0.17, 14.1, 14.4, 14.8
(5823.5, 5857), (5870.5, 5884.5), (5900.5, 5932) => 1.07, 14.9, 13.5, 14.4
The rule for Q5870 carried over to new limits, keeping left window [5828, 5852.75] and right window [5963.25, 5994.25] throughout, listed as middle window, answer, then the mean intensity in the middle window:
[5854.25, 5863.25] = 0.5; 13.8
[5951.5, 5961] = -0.1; 15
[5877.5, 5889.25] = 0.9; 13.5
